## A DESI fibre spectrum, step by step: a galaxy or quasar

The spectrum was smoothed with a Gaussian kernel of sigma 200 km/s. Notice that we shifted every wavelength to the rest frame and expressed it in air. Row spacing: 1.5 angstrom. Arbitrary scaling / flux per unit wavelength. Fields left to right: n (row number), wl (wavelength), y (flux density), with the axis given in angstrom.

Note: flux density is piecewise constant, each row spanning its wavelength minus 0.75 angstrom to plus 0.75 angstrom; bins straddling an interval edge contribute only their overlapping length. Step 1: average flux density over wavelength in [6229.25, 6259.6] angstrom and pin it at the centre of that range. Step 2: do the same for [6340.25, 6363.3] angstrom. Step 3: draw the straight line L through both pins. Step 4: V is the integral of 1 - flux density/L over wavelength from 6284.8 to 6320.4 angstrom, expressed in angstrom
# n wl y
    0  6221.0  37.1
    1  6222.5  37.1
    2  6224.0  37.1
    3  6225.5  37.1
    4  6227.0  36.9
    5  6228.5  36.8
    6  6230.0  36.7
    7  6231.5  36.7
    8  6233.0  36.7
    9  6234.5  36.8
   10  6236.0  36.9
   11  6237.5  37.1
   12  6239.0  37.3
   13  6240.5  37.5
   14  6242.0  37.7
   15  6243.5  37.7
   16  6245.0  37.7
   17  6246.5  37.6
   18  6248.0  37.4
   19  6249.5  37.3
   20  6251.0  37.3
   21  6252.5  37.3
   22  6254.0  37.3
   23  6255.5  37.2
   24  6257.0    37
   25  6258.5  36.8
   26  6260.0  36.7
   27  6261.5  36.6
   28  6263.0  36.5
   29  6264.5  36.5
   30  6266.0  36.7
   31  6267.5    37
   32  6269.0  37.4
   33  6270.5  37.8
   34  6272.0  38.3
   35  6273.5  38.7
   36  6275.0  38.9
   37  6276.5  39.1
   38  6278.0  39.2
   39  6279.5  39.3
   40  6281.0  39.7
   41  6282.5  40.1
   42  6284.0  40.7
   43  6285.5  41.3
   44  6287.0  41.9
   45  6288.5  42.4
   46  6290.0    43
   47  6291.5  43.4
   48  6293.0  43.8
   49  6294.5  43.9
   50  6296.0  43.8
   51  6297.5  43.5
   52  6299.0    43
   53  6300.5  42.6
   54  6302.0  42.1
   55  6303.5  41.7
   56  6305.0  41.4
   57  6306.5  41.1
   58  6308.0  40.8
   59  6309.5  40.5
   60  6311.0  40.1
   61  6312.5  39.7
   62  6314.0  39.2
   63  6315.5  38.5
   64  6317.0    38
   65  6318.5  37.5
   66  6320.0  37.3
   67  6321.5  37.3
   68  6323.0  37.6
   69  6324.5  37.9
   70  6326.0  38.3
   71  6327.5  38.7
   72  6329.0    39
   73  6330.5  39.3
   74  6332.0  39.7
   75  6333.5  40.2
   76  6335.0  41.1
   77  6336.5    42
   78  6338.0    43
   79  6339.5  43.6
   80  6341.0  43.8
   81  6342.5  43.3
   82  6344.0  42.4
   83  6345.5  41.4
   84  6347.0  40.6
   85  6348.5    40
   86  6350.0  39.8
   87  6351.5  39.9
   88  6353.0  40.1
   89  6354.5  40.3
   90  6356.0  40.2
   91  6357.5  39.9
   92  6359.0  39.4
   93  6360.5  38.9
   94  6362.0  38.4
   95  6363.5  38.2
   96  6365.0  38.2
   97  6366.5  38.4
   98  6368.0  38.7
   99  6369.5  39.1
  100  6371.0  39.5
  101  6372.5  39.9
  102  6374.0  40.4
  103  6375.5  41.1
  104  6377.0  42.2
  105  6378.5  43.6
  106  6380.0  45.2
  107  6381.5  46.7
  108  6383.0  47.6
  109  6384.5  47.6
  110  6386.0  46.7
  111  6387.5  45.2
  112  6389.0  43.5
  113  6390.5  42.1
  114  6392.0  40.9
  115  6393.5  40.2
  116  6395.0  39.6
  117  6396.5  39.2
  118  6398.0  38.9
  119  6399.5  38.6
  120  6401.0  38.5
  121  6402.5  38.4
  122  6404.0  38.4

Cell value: -2.1 angstrom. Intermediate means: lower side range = 37.2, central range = 41.3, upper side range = 40.5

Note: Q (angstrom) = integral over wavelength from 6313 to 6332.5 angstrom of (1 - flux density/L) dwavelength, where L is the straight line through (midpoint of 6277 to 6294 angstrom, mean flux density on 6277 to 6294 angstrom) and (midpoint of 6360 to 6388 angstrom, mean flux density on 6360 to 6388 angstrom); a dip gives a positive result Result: 1.5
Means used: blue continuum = 41.4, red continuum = 41.9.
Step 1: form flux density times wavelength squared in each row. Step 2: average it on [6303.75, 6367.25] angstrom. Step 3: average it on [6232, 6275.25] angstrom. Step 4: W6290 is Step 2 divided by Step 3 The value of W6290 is 1.1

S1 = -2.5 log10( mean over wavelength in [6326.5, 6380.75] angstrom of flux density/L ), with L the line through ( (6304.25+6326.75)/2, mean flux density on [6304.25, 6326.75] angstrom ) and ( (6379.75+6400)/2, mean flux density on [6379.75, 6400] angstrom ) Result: 0.01 mag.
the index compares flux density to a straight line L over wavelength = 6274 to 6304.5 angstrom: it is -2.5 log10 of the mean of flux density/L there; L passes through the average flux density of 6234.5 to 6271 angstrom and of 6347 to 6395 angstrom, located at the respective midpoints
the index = -0.09 mag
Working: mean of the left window 37.2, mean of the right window 41.3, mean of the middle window 41.6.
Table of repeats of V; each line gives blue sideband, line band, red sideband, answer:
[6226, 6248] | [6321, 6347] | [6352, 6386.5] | -0.2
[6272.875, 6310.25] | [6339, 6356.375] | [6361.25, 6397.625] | 0.1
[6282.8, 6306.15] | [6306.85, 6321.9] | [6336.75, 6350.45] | 1.2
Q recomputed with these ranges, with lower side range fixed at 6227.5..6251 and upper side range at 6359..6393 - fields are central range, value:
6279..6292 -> -0.85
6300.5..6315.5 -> -0.45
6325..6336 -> 0.22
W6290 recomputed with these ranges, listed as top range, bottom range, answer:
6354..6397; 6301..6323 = 1.07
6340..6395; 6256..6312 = 1.06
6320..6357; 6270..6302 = 0.99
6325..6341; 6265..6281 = 1.08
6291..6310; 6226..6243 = 1.17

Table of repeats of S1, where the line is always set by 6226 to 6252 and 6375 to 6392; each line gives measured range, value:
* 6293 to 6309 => -0.05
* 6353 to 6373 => 0.11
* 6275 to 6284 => -0.01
